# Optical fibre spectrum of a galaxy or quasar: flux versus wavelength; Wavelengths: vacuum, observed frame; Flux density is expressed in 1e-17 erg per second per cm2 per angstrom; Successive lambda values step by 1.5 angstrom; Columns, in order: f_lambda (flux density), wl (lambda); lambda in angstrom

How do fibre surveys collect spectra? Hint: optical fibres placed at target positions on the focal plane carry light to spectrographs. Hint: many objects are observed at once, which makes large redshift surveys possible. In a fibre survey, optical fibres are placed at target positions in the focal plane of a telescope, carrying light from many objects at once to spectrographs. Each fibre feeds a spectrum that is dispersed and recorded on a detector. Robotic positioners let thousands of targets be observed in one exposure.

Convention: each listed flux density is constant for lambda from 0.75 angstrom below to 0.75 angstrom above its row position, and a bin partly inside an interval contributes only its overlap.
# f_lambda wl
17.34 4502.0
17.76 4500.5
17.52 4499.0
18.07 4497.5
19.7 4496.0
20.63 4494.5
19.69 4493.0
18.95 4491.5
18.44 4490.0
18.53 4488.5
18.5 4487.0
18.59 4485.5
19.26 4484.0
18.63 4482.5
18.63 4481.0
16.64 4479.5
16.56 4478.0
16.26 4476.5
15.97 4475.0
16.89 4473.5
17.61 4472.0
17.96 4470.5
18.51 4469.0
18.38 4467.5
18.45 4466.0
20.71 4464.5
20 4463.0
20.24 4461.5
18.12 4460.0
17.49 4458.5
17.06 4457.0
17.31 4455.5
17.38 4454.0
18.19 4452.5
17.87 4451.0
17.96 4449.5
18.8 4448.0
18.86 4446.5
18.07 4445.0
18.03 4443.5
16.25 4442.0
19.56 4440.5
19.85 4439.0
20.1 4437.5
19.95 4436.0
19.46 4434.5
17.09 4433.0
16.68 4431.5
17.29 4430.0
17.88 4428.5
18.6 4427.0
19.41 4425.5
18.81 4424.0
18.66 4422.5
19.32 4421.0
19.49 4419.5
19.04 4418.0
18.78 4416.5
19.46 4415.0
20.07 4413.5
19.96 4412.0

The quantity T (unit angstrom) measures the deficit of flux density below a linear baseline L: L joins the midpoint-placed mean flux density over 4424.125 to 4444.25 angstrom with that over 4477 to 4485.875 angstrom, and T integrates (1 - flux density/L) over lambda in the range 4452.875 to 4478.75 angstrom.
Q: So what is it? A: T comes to 0.3 angstrom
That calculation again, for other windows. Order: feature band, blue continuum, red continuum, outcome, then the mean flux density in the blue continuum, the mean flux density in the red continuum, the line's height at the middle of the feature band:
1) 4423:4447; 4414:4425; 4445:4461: 0.10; 19.1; 17.9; 18.6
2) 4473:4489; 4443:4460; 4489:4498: 1.01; 17.9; 19.3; 18.9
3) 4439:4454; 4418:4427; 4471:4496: 0.40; 19.1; 18.2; 18.7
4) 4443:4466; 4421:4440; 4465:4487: -0.25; 18.7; 17.8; 18.2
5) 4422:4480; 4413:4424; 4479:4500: 2.45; 19.2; 18.7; 19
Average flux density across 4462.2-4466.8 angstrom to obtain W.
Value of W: 19.7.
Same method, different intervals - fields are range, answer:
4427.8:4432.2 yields 17.3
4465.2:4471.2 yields 18.3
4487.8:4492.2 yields 18.6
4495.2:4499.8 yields 18.4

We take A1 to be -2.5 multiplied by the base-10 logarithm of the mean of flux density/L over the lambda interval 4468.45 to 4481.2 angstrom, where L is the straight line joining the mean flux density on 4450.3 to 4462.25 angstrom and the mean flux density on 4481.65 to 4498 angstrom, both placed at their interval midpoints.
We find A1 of 0.08 mag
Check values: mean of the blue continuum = 18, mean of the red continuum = 19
